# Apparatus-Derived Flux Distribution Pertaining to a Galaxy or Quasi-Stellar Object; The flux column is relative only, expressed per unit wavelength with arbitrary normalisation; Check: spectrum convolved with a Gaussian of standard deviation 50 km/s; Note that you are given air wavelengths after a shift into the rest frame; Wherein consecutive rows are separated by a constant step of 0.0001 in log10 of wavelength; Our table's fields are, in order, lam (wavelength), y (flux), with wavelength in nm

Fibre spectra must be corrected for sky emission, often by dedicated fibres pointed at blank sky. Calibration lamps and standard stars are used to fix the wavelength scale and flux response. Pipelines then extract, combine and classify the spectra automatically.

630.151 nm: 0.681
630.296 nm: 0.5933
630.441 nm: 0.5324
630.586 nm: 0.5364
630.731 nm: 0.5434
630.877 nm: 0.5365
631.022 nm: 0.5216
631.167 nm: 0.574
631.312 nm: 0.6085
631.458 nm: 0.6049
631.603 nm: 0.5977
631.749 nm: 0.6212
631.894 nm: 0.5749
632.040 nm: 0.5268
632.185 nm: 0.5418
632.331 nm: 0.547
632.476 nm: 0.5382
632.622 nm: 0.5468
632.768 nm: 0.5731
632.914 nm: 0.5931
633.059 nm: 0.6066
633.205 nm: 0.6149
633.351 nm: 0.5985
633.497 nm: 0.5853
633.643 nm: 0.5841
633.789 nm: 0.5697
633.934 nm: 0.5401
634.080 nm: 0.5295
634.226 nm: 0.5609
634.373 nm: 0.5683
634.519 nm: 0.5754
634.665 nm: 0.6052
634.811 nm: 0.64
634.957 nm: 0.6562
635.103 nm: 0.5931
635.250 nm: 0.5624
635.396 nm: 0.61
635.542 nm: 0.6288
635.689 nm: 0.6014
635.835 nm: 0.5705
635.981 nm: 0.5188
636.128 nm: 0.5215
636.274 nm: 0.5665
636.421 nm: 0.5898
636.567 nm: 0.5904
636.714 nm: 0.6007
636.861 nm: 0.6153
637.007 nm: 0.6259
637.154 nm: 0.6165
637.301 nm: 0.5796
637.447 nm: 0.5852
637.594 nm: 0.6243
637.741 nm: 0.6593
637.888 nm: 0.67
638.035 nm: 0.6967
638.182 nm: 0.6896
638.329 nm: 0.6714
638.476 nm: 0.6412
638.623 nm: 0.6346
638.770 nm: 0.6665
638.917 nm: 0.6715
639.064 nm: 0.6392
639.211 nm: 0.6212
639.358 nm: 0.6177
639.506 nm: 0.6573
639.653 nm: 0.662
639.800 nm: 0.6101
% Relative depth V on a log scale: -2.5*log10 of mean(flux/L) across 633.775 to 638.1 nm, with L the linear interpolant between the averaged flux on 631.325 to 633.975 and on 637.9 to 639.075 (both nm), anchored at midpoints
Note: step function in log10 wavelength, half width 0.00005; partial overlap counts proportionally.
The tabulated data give 0.06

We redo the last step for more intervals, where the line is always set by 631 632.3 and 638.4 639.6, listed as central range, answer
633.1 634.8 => 0.035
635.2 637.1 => 0.058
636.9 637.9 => 0.016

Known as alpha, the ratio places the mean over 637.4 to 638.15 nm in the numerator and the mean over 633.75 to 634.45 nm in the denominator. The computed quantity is 1.18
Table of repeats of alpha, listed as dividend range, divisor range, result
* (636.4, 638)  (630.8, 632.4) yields 1.09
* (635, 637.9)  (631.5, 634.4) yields 1.04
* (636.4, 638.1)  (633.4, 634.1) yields 1.10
